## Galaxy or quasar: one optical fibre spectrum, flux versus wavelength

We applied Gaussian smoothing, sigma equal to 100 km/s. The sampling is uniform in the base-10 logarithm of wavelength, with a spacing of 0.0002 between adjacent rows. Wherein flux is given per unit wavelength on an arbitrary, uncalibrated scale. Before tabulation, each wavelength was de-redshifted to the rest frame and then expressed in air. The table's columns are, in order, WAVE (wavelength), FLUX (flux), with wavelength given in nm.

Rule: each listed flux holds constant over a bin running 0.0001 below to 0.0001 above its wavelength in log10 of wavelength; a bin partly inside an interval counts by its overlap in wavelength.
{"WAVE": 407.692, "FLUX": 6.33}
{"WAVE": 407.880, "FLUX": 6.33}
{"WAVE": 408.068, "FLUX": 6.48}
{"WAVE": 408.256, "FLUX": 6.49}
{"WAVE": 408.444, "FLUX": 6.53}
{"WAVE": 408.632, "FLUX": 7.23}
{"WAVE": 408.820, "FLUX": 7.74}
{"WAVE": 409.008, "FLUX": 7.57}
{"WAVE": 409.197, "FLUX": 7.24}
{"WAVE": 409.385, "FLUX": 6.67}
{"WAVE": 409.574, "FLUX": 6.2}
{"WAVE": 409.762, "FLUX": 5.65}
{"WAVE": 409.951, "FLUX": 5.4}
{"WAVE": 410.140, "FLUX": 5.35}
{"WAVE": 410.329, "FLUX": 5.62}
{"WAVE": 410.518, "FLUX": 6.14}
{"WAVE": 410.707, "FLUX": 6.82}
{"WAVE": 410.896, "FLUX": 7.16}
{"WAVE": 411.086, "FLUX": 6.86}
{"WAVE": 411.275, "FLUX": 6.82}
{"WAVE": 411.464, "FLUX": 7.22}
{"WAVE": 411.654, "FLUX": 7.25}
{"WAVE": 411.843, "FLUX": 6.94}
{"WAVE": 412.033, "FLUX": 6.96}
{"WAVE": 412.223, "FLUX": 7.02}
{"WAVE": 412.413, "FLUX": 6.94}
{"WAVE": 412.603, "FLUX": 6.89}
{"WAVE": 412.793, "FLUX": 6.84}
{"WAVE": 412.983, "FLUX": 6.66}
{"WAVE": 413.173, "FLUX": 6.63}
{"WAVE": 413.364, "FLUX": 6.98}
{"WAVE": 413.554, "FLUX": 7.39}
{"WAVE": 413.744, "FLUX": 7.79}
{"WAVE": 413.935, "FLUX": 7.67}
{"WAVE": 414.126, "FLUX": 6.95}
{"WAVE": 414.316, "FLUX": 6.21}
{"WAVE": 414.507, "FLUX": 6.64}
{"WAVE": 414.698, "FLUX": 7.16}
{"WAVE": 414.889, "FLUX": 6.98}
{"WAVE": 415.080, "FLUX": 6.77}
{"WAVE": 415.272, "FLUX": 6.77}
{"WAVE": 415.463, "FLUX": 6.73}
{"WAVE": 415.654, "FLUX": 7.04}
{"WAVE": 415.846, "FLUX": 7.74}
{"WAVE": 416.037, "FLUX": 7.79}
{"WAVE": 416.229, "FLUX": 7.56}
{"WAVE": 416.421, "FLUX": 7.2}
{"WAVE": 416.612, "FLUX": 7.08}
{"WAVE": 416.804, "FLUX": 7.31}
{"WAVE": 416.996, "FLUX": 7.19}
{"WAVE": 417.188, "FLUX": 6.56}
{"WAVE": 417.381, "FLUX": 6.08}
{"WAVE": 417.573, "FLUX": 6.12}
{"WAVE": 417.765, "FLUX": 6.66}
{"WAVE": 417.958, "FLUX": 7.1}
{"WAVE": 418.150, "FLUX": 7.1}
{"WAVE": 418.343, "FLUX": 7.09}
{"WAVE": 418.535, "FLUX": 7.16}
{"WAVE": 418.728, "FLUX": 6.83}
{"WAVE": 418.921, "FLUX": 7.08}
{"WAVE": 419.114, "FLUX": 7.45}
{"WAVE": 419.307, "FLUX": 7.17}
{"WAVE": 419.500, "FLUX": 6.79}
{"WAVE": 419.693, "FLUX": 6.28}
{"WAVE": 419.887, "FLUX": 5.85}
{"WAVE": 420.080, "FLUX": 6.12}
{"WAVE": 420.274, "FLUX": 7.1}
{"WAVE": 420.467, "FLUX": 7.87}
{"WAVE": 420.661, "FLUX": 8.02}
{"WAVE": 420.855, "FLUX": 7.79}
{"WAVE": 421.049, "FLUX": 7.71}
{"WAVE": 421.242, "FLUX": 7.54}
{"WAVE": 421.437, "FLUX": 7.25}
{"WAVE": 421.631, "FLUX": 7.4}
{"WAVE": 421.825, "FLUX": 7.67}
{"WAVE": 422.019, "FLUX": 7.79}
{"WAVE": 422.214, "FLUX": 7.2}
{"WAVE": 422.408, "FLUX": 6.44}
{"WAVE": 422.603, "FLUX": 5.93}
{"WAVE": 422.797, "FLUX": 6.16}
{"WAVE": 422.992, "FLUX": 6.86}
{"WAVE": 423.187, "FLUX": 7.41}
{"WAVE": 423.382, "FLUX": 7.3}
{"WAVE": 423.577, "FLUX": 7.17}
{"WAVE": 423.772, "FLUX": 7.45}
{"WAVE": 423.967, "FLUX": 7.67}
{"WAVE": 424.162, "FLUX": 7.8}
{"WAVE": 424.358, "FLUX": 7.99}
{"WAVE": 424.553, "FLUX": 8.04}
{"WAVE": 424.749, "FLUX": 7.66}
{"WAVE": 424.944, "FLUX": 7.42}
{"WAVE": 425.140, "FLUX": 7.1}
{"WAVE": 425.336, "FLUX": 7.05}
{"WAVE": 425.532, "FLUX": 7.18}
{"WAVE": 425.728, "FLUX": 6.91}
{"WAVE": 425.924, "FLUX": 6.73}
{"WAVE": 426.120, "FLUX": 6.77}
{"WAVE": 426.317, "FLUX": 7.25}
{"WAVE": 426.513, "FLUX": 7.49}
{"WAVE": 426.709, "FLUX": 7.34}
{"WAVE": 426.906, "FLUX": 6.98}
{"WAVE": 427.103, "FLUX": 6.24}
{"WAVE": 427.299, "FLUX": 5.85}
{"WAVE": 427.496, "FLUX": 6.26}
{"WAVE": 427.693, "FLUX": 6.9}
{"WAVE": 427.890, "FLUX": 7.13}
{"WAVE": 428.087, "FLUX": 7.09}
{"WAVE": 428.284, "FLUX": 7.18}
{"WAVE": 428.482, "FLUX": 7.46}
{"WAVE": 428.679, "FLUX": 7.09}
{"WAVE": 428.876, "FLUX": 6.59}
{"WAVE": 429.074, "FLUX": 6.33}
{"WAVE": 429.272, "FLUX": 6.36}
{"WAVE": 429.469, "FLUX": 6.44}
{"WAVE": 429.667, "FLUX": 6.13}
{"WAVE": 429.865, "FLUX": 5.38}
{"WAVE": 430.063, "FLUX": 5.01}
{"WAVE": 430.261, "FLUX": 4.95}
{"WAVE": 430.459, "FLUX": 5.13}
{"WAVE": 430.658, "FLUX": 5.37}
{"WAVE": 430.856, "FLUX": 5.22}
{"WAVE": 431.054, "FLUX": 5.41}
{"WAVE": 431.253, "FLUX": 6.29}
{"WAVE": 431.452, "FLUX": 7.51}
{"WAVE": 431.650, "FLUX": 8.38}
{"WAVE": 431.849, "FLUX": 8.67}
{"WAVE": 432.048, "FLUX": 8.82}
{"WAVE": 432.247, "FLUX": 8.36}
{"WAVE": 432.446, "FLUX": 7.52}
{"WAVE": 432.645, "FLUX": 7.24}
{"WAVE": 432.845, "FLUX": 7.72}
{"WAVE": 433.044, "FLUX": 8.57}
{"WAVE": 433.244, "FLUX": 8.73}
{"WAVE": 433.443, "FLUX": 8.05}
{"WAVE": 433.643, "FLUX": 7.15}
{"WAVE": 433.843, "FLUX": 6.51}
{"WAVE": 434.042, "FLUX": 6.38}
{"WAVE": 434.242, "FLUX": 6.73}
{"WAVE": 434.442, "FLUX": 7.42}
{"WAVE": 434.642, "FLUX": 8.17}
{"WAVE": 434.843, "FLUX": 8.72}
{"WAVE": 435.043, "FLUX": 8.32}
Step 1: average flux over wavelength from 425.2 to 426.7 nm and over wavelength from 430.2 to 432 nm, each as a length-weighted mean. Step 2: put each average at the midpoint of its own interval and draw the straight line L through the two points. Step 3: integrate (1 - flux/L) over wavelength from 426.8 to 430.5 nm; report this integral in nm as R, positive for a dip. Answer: 0.21 nm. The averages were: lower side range 7.07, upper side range 6.43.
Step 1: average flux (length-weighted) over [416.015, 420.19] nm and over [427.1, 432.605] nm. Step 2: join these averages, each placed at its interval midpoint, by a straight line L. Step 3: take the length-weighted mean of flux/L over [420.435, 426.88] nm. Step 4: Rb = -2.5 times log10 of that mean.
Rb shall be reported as -0.085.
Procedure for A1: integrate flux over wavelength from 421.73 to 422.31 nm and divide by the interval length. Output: 7.55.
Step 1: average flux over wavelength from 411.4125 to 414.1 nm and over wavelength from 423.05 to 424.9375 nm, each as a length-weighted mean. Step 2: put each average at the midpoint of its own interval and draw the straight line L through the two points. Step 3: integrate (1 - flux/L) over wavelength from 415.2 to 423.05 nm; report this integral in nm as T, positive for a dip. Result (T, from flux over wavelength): 0.35 nm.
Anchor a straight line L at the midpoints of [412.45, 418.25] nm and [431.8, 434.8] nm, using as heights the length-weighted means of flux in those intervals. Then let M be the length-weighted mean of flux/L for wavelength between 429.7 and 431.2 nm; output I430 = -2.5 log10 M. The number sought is 0.40 mag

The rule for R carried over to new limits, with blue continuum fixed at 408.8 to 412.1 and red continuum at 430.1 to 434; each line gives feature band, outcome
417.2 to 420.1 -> 0.03 nm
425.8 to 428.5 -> 0.04 nm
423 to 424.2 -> -0.09 nm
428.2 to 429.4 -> 0.03 nm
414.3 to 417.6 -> -0.12 nm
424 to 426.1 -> -0.13 nm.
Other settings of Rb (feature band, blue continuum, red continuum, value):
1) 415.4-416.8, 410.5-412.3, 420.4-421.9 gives -0.005 mag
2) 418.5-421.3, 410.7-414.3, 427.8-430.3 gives -0.055 mag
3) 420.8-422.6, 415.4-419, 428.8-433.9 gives -0.056 mag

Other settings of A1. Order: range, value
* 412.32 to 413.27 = 6.79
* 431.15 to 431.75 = 7.38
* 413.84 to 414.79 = 6.93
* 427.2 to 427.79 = 6.34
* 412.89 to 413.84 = 7.09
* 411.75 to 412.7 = 6.95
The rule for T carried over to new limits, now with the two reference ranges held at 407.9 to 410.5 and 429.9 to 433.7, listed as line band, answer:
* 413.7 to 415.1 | -0.09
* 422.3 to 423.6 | 0.01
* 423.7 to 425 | -0.17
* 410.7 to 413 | -0.16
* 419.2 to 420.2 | 0.04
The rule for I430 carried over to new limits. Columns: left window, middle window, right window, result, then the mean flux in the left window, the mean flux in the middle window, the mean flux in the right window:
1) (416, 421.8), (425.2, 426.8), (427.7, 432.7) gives -0.04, 7.08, 7.09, 6.68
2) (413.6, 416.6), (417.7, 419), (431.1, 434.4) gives 0.03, 7.14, 7.01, 7.62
